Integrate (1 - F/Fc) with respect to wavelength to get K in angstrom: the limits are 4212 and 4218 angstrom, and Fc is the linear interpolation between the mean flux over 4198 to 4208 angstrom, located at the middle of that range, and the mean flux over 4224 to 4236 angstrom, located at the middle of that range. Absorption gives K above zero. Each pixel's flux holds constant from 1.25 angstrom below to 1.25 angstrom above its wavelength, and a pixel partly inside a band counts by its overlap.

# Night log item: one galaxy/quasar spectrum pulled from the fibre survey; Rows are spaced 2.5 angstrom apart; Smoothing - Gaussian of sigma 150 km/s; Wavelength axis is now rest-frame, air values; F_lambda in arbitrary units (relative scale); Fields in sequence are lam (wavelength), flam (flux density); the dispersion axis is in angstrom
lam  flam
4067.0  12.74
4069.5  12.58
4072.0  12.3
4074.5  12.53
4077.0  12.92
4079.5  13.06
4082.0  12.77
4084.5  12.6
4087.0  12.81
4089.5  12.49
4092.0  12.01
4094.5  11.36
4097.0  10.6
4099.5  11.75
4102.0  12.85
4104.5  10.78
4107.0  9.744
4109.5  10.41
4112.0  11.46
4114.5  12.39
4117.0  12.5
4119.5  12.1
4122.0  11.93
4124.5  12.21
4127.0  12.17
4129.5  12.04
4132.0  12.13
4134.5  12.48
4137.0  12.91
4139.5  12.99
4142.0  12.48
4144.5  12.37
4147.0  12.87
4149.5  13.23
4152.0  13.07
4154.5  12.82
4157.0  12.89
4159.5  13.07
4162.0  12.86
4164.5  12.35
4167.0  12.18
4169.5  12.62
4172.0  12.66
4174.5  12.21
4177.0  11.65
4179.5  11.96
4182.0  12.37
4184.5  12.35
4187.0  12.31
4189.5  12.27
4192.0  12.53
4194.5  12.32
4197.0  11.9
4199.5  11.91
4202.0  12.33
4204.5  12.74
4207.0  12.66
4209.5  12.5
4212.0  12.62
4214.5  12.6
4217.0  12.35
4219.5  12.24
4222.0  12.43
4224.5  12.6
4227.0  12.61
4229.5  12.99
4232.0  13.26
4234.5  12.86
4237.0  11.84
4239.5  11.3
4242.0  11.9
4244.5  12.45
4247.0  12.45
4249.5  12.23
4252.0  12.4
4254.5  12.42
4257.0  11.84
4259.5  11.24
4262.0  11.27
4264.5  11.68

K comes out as 0.0 angstrom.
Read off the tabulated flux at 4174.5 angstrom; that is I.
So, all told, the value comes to 12.21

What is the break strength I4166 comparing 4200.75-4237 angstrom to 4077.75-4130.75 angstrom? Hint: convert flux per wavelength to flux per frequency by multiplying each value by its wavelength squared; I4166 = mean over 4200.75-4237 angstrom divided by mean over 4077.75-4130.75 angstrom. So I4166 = 1.12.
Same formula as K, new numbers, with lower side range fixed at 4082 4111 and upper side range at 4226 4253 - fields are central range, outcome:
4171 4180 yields -0.1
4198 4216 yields -0.4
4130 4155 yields -1.8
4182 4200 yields -0.2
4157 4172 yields -0.8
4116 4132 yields -0.5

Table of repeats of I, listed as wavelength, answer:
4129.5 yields 12.04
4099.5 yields 11.75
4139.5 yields 12.99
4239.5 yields 11.3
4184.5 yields 12.35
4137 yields 12.91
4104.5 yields 10.78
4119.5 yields 12.1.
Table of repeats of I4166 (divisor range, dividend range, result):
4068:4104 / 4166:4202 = 1.04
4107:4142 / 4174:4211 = 1.05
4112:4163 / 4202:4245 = 1.03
